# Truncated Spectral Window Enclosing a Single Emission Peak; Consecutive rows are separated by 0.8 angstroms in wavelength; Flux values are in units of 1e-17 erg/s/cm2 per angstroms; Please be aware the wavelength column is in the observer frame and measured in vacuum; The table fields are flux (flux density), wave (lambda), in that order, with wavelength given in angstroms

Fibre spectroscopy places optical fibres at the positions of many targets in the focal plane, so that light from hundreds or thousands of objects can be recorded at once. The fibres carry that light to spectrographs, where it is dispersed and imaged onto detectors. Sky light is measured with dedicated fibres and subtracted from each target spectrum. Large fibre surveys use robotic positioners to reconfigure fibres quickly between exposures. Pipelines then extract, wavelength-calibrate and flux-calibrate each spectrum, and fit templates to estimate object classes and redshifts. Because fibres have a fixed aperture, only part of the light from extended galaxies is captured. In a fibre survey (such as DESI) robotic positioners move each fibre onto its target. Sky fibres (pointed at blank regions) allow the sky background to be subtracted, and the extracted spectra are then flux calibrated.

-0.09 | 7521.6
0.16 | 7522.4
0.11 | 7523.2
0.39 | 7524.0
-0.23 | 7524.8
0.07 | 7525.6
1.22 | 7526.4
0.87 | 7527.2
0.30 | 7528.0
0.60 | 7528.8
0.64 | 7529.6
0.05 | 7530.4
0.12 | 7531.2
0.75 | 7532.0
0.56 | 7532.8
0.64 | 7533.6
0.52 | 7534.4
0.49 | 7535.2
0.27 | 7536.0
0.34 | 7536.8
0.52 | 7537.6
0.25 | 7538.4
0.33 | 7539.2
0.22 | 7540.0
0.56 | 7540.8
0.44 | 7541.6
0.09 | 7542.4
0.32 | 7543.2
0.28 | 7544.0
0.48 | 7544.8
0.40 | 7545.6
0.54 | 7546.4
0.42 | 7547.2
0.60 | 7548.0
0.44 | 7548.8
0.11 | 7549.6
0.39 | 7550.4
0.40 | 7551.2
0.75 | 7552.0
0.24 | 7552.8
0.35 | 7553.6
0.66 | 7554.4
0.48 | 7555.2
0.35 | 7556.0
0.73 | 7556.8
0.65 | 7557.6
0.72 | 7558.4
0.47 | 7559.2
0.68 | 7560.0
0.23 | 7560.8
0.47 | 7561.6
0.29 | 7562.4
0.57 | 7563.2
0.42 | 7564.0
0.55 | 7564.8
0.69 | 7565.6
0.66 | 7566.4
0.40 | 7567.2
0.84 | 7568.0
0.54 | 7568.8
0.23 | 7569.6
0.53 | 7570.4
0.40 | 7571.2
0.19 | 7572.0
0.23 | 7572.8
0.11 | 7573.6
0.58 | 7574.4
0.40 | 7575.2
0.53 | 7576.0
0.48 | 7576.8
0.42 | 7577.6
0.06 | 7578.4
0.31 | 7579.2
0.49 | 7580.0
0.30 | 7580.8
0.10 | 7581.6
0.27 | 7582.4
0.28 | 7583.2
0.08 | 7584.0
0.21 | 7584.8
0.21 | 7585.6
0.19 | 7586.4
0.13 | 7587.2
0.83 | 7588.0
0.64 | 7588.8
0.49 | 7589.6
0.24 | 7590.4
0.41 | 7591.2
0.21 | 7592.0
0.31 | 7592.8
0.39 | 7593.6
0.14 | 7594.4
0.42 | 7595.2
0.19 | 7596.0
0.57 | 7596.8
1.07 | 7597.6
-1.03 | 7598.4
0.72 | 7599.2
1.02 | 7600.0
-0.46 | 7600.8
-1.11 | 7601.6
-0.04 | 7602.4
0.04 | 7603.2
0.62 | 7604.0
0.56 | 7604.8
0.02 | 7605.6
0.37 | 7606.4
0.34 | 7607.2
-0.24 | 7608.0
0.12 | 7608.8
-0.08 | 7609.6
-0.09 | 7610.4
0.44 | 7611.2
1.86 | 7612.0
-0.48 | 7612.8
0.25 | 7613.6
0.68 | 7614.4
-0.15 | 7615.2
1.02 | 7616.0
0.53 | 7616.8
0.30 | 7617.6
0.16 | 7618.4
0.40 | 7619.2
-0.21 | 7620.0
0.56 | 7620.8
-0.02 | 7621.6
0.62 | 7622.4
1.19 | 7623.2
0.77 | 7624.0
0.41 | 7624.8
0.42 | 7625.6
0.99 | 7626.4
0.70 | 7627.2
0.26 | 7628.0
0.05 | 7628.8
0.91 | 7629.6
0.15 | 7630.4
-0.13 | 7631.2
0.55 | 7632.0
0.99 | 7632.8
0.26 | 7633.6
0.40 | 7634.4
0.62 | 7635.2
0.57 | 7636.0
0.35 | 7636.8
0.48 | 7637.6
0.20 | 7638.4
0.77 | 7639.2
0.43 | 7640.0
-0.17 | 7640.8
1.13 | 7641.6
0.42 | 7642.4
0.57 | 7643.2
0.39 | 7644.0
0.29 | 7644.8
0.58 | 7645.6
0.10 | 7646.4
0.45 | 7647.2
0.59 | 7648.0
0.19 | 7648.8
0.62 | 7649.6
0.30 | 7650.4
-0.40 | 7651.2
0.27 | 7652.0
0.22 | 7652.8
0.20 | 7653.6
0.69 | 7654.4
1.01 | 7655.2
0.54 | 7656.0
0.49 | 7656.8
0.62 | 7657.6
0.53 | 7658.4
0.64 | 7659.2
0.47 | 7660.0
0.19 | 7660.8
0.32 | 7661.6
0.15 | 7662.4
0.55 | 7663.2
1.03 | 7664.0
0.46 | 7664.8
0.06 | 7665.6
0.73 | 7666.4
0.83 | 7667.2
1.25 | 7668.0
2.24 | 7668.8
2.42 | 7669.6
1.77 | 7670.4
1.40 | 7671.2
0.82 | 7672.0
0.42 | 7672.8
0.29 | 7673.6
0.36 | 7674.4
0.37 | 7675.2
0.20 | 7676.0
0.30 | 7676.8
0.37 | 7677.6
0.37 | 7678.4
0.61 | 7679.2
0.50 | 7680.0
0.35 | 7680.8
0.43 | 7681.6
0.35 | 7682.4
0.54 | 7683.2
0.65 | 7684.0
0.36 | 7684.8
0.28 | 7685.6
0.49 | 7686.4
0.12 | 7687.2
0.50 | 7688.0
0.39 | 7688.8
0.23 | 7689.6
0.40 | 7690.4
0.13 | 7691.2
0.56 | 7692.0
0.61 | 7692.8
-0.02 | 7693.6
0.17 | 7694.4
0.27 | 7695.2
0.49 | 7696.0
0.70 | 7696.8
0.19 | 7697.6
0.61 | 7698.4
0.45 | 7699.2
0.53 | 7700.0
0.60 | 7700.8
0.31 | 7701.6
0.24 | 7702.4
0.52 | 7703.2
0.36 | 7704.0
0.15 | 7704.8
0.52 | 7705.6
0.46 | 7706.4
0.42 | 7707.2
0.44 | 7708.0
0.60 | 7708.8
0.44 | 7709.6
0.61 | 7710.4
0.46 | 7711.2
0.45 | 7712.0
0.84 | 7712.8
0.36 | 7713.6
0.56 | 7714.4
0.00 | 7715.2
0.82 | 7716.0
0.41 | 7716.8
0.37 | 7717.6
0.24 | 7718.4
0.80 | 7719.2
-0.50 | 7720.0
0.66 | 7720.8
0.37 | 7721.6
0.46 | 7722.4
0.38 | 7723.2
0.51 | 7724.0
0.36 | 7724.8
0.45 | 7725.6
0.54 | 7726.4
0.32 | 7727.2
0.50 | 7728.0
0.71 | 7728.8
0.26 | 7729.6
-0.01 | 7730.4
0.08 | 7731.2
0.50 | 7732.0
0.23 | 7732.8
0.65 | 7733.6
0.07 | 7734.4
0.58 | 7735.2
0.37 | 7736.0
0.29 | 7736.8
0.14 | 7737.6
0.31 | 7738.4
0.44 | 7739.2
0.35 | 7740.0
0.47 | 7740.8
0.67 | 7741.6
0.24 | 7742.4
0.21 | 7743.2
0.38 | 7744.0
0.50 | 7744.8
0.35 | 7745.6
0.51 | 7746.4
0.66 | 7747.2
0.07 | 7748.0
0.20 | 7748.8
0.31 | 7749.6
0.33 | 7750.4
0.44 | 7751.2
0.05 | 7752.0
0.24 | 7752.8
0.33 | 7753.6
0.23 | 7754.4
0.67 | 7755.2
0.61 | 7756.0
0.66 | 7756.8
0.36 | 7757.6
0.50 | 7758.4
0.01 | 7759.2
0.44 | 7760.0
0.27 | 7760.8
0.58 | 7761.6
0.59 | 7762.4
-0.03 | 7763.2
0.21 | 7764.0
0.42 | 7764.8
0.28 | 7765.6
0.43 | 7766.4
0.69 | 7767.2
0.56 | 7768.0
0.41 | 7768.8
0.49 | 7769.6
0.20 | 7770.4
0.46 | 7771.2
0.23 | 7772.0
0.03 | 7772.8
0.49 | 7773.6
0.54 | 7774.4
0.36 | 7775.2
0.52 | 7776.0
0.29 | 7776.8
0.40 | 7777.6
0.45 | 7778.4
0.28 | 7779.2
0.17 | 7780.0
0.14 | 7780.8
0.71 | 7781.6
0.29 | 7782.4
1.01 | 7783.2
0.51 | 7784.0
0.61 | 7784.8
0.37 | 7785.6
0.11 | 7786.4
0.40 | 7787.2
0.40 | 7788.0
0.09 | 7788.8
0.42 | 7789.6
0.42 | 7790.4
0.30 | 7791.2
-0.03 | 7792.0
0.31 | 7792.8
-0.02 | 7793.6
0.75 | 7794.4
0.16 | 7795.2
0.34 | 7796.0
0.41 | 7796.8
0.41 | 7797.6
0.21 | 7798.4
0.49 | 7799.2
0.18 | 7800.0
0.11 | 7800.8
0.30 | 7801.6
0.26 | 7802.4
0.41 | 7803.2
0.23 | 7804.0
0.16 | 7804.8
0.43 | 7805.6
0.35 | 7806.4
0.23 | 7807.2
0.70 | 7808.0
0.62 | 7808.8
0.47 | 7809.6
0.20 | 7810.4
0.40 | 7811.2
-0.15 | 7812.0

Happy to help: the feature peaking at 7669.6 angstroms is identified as H-gamma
